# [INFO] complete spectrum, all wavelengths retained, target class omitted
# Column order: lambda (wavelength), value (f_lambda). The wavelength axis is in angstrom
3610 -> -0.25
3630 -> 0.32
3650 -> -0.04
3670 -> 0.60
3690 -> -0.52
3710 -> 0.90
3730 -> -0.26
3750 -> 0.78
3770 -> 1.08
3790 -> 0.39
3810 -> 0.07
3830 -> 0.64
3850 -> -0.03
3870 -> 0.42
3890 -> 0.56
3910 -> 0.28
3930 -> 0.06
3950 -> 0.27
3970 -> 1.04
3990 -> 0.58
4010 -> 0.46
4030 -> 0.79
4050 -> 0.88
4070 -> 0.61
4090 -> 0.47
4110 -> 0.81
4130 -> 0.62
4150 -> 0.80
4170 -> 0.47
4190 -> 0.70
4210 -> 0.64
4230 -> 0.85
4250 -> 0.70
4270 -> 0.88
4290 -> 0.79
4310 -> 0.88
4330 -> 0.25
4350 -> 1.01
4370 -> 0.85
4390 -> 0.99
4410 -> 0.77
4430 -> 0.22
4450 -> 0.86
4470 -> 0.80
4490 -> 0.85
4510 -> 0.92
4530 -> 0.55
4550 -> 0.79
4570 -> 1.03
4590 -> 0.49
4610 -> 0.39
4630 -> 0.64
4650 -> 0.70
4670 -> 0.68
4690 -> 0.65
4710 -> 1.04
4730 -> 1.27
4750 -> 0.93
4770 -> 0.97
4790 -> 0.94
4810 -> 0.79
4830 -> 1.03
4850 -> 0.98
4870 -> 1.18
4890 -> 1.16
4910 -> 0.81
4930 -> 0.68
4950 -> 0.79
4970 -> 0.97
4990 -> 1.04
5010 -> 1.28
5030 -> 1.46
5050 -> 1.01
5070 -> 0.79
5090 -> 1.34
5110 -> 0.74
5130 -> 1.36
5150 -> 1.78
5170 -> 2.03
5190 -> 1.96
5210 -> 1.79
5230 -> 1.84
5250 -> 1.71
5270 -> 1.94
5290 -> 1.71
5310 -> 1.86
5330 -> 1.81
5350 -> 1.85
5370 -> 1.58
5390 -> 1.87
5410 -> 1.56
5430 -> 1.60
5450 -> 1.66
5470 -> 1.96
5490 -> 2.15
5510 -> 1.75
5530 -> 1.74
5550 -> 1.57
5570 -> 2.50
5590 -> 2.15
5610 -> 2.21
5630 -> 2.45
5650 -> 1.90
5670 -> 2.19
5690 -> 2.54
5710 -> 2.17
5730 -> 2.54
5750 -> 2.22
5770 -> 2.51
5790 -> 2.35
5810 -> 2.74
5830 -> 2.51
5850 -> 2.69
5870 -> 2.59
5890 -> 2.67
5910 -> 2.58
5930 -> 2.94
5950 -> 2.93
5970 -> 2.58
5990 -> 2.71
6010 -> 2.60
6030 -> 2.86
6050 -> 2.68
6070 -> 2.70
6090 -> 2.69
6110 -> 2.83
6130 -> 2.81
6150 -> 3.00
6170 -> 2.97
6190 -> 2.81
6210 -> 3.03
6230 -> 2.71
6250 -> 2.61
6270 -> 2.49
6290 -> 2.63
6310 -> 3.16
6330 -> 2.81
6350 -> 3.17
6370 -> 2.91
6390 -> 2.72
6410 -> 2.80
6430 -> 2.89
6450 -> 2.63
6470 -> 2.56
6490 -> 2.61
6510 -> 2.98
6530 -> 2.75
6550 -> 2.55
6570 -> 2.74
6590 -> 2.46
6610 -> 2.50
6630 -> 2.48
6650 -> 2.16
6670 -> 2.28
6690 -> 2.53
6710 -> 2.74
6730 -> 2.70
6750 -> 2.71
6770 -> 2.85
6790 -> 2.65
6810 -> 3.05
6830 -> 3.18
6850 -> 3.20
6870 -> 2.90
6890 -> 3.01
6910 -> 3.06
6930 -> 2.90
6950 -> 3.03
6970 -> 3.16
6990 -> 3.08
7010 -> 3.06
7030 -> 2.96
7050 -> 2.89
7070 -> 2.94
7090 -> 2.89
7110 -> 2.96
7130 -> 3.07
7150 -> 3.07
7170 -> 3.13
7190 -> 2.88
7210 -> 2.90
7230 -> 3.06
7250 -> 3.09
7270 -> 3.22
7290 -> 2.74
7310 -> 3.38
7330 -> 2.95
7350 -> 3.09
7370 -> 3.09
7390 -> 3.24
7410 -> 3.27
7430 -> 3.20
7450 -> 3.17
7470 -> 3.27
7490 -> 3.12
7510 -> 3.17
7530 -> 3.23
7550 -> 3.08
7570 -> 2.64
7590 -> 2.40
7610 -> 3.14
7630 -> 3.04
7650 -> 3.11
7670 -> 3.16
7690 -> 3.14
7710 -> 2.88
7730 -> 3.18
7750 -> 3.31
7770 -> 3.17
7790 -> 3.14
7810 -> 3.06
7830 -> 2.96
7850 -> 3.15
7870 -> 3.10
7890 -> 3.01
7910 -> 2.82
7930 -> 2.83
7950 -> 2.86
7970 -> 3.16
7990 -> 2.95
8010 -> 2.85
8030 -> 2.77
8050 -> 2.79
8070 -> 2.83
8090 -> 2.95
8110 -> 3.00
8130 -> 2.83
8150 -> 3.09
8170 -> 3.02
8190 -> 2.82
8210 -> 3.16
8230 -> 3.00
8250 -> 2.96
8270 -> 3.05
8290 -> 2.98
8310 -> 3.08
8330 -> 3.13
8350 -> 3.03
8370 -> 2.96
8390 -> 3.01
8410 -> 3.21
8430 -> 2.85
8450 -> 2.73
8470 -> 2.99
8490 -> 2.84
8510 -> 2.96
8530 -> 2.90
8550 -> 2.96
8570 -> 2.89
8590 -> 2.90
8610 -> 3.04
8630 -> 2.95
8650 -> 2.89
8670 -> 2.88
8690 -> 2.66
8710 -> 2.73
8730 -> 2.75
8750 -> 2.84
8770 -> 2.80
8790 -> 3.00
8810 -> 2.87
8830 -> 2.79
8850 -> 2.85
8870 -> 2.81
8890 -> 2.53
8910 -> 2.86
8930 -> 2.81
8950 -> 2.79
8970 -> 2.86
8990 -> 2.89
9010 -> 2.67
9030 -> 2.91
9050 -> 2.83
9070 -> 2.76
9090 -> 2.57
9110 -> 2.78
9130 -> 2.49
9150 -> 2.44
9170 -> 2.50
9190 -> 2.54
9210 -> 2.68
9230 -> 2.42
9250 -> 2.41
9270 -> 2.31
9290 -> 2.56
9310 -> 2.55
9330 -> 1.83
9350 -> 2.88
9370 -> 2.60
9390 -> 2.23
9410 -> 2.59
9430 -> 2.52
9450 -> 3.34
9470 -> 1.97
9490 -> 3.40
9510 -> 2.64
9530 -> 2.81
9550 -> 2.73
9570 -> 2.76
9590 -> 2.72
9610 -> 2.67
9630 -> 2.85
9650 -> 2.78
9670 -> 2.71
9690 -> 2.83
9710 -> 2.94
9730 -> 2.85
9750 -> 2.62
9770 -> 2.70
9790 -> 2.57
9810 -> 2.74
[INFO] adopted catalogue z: 0.287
